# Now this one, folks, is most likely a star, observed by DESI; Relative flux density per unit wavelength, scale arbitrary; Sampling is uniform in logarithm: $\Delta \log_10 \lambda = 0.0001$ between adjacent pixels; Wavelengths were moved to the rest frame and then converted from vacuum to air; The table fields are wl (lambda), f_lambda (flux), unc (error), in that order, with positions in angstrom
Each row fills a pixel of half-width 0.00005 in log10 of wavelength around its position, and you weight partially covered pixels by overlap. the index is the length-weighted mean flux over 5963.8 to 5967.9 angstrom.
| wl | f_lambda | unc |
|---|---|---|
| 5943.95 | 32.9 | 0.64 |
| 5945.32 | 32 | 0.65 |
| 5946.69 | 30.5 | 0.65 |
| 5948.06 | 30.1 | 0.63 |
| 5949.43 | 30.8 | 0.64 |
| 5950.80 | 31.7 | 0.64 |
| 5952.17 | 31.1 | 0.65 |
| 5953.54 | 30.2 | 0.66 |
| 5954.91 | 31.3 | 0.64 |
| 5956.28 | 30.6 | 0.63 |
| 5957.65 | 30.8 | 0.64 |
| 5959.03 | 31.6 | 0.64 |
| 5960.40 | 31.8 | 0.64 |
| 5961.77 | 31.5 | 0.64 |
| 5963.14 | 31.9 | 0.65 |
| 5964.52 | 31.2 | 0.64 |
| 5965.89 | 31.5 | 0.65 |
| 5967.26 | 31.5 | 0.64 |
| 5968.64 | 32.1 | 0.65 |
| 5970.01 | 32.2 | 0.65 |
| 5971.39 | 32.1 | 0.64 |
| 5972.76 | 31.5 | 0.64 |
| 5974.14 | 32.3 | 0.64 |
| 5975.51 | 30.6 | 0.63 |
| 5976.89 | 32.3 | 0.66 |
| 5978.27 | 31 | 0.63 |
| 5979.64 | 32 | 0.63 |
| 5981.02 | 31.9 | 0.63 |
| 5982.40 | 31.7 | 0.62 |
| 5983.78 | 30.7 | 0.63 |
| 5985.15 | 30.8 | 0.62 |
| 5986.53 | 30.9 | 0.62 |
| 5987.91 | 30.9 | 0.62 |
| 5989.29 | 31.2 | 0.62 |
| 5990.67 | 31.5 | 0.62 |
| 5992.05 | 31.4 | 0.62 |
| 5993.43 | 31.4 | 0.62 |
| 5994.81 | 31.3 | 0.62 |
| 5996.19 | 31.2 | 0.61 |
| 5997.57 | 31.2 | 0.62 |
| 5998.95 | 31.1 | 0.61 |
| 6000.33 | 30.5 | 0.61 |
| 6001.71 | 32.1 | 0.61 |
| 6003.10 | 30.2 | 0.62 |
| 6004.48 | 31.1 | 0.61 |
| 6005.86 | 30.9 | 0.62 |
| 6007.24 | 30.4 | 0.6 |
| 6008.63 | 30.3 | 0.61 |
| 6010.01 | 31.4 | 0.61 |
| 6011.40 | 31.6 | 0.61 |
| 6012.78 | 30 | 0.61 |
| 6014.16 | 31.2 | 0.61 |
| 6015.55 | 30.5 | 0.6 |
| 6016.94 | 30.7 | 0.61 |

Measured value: 31.4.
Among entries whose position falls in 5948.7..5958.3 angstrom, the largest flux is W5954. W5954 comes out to 31.7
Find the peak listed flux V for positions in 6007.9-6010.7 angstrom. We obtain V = 31.4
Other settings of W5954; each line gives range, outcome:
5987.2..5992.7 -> 31.5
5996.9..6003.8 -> 32.1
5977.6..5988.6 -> 32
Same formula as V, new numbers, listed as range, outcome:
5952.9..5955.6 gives 31.3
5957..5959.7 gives 31.6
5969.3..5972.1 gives 32.2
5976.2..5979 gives 32.3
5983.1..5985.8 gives 30.8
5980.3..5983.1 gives 31.9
